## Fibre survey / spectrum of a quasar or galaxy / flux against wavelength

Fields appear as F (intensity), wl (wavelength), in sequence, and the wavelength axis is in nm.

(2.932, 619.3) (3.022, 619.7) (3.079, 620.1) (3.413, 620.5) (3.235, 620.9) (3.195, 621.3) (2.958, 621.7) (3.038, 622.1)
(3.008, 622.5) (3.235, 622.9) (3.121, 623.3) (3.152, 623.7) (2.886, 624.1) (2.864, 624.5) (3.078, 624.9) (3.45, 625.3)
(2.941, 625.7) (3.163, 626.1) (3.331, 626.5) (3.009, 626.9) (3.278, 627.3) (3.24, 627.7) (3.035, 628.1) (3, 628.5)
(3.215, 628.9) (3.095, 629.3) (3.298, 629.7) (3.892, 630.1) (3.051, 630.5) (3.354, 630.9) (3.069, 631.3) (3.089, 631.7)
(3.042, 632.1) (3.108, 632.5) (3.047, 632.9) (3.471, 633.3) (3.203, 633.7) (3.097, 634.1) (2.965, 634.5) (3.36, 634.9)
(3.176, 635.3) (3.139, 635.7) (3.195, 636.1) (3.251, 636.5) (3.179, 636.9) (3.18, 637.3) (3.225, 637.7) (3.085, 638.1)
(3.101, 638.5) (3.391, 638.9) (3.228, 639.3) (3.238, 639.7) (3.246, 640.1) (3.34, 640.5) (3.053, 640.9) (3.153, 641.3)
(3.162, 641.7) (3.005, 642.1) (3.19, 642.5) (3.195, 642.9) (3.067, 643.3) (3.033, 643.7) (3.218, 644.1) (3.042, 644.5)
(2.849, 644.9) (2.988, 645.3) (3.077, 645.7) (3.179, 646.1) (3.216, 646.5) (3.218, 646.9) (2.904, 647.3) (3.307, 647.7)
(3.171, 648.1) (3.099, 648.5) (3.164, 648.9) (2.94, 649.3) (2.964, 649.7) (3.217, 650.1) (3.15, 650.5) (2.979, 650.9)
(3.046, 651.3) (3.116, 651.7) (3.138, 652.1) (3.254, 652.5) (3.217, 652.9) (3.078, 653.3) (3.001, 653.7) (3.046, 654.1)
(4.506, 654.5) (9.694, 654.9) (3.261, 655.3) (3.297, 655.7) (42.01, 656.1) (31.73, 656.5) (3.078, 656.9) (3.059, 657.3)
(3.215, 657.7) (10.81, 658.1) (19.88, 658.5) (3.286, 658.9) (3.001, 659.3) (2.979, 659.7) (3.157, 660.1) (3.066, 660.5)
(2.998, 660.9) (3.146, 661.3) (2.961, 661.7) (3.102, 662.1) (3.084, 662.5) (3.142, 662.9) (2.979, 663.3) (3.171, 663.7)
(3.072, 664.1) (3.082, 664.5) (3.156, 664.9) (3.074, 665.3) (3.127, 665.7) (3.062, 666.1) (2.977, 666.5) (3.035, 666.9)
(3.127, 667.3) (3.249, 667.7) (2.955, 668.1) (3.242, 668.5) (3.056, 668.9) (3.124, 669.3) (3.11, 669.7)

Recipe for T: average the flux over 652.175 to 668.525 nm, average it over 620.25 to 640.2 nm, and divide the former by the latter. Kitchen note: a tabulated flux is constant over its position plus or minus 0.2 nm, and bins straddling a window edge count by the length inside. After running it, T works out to 1.8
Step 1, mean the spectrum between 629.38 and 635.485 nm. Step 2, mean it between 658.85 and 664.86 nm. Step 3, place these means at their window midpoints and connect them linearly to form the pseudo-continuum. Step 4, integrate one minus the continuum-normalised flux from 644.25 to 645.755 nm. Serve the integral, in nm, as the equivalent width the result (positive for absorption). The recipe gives 0.08 nm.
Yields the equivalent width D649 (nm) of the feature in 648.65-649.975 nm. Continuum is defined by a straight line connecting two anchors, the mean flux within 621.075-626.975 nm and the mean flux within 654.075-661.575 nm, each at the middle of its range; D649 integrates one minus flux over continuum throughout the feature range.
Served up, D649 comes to 0.76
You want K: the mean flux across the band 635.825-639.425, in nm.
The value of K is 3.2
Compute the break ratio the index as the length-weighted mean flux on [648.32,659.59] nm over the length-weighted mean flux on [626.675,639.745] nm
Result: 2.09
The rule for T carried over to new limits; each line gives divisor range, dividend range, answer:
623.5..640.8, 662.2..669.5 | 0.97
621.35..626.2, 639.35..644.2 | 1.03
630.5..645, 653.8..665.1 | 2.10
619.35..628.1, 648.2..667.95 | 1.64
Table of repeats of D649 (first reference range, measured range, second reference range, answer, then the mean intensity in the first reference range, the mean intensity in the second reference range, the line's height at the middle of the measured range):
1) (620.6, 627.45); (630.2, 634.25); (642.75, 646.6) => -0.09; 3.12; 3.08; 3.1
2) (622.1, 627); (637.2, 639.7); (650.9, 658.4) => 0.98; 3.1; 7.79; 5.27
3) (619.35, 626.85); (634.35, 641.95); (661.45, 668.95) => -0.22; 3.11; 3.09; 3.11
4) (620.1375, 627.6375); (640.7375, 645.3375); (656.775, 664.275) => 0.86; 3.13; 4.4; 3.79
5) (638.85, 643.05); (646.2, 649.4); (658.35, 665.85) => 0.26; 3.19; 3.87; 3.41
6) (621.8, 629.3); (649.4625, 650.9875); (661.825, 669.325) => 0.01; 3.11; 3.09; 3.1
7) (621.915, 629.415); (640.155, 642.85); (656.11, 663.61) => 0.95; 3.11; 6.91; 4.87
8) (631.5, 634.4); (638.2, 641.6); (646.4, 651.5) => -0.09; 3.14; 3.1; 3.13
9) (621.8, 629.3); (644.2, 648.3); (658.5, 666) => 0.31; 3.11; 3.54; 3.35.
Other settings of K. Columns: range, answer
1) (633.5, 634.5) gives 3.11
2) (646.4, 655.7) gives 3.46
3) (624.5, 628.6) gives 3.14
